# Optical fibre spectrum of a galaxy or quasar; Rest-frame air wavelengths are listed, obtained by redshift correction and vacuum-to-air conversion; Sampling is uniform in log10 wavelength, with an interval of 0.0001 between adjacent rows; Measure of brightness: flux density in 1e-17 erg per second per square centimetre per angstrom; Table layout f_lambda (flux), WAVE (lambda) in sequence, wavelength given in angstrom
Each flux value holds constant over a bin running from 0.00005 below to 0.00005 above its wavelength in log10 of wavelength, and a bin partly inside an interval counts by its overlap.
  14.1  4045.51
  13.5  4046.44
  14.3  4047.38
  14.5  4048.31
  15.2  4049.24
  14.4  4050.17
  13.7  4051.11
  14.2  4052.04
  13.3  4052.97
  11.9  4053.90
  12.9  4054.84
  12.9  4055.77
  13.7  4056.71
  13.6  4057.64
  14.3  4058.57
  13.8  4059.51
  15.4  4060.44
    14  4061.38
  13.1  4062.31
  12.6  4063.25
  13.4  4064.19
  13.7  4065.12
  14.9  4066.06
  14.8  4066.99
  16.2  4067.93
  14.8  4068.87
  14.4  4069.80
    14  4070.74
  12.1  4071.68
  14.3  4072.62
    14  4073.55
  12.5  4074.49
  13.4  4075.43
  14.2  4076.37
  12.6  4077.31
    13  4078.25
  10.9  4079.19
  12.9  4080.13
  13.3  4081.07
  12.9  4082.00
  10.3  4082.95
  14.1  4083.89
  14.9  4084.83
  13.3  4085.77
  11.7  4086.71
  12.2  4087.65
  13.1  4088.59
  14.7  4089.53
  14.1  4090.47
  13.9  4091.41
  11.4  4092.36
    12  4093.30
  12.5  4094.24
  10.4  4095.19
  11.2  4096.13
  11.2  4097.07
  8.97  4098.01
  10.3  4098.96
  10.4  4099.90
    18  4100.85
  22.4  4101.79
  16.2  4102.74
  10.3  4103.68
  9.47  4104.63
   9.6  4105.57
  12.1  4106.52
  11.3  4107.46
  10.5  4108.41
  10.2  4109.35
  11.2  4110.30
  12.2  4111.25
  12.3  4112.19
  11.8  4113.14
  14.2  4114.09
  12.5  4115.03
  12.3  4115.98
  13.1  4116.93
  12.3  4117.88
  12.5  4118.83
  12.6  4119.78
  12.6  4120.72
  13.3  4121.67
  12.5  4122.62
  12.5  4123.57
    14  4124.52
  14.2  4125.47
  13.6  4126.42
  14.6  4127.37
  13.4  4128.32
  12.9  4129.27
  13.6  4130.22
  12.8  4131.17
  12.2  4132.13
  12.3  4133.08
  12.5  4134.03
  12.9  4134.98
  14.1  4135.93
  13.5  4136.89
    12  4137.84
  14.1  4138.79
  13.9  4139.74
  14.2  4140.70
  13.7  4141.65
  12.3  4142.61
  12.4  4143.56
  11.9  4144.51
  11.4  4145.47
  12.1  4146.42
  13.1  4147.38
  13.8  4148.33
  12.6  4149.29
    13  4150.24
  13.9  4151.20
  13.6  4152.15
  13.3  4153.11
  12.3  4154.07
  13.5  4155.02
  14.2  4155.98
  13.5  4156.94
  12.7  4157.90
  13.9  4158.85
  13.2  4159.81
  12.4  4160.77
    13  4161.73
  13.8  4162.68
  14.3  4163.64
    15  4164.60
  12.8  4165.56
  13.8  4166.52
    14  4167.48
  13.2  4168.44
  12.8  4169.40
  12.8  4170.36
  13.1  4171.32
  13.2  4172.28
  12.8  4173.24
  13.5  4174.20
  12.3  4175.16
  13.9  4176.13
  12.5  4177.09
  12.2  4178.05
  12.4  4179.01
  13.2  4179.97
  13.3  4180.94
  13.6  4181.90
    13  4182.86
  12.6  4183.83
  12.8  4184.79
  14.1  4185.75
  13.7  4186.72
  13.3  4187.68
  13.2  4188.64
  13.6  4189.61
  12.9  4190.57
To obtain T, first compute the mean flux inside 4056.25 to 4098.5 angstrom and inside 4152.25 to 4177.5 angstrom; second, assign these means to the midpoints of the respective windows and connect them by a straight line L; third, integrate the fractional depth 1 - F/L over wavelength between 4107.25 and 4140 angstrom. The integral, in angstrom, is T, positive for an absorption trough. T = 1.2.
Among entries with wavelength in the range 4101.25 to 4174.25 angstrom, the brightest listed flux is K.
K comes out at 22.4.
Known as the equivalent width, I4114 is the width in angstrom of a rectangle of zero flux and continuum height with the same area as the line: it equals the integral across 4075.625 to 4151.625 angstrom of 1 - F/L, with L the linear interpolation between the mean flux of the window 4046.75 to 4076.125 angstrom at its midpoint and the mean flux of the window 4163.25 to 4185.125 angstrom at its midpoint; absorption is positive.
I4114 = 4.51 angstrom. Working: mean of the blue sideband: 13.9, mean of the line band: 12.7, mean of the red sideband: 13.2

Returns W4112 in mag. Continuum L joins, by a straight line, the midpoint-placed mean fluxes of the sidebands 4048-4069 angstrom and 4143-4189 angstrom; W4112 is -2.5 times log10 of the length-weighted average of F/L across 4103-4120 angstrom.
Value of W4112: 0.16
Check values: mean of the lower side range 14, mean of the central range 11.7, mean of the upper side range 13.1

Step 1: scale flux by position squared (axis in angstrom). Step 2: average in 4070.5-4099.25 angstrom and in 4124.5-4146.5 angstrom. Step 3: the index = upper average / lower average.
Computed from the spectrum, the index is 1.1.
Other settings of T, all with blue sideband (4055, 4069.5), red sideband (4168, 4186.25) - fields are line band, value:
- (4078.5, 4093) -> 1.0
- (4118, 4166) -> 0.6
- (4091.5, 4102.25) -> 0.9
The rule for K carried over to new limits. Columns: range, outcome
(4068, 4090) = 14.9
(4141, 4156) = 14.2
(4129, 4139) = 14.1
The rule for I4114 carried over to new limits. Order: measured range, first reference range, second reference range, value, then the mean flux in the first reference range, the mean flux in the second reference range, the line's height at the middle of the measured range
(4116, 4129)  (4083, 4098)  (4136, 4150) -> -0.3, 12.5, 13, 12.8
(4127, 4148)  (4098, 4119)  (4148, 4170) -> 0.0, 12.4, 13.4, 13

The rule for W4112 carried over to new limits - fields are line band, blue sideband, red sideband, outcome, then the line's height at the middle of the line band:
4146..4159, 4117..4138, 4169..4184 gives -0.02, 13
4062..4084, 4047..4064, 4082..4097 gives -0.02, 13.2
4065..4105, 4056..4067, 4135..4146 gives 0.04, 13.6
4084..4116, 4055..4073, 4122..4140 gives 0.09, 13.6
